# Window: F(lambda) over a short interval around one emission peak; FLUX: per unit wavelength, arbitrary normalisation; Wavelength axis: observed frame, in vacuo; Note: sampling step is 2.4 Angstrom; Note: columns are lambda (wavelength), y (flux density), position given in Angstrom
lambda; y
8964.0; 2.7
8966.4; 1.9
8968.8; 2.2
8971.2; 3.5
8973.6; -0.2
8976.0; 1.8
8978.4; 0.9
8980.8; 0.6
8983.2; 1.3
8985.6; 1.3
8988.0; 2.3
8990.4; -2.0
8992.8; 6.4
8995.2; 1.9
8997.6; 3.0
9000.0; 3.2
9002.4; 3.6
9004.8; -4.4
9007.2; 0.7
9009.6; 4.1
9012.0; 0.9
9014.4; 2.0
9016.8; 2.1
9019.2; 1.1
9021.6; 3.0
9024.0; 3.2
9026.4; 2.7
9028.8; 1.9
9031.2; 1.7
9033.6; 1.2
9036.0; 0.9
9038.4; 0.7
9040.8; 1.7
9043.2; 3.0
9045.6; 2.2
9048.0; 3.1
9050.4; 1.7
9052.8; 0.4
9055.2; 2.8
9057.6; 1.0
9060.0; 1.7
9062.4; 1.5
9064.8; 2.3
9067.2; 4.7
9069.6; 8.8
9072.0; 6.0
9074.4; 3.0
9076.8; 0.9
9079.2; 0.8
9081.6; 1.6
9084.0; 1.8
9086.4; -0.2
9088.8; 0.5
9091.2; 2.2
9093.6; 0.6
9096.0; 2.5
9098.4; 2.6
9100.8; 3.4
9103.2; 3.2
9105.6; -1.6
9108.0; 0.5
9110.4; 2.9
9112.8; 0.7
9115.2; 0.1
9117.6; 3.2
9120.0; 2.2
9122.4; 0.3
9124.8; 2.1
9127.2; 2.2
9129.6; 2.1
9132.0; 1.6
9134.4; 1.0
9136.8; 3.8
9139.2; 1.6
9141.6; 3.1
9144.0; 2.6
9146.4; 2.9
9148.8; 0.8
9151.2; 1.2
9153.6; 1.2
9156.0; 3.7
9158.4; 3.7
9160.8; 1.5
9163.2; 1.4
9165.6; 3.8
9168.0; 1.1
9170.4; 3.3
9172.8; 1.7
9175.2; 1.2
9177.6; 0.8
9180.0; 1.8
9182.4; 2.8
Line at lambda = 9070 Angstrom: H-gamma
